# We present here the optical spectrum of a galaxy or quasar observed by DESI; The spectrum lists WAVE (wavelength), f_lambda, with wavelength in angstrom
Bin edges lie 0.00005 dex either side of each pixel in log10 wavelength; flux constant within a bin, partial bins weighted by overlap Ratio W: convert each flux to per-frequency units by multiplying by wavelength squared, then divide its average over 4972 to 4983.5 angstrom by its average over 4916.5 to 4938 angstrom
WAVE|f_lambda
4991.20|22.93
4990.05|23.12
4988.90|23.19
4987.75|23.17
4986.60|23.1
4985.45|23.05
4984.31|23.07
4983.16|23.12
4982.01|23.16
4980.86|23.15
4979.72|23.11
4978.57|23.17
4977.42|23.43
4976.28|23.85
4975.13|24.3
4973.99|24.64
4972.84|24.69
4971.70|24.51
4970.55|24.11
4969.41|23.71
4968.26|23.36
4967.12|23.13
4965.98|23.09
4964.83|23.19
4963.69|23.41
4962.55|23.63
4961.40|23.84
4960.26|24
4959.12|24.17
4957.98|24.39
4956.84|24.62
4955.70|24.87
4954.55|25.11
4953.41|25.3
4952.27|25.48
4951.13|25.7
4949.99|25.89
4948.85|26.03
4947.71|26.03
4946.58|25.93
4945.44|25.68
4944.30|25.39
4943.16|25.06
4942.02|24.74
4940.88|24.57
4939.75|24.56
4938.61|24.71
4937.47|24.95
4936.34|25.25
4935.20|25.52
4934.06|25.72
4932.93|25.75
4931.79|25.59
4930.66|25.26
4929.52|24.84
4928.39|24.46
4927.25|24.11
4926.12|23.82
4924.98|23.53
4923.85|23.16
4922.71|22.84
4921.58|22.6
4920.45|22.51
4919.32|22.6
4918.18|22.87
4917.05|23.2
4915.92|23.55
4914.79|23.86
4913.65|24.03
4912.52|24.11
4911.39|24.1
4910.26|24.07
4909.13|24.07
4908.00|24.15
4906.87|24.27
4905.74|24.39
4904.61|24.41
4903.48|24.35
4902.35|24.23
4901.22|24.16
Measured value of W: 1.00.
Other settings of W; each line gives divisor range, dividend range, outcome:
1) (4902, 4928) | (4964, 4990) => 1.02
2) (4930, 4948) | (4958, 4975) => 0.95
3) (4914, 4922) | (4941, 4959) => 1.11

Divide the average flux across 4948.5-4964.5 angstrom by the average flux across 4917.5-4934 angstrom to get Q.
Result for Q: 1.03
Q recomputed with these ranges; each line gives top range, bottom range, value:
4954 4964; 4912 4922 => 1.04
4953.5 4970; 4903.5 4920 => 1.00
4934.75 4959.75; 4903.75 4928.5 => 1.06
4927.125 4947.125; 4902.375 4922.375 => 1.06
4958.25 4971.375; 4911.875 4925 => 1.02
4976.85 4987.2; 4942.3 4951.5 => 0.90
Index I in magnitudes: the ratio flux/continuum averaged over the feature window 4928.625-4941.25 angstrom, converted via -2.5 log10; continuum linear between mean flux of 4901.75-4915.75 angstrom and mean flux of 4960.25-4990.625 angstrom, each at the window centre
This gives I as -0.06 mag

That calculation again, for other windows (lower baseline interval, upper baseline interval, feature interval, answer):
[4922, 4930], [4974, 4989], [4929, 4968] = -0.06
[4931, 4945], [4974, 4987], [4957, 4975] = 0.00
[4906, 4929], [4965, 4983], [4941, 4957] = -0.08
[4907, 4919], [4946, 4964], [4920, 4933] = 0.01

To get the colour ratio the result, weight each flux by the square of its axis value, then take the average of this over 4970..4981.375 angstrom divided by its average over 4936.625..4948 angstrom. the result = 0.96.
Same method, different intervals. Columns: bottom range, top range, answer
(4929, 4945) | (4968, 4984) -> 0.96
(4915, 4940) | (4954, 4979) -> 1.01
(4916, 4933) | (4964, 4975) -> 1.02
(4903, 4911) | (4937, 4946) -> 1.04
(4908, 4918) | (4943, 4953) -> 1.09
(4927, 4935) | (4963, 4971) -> 0.95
